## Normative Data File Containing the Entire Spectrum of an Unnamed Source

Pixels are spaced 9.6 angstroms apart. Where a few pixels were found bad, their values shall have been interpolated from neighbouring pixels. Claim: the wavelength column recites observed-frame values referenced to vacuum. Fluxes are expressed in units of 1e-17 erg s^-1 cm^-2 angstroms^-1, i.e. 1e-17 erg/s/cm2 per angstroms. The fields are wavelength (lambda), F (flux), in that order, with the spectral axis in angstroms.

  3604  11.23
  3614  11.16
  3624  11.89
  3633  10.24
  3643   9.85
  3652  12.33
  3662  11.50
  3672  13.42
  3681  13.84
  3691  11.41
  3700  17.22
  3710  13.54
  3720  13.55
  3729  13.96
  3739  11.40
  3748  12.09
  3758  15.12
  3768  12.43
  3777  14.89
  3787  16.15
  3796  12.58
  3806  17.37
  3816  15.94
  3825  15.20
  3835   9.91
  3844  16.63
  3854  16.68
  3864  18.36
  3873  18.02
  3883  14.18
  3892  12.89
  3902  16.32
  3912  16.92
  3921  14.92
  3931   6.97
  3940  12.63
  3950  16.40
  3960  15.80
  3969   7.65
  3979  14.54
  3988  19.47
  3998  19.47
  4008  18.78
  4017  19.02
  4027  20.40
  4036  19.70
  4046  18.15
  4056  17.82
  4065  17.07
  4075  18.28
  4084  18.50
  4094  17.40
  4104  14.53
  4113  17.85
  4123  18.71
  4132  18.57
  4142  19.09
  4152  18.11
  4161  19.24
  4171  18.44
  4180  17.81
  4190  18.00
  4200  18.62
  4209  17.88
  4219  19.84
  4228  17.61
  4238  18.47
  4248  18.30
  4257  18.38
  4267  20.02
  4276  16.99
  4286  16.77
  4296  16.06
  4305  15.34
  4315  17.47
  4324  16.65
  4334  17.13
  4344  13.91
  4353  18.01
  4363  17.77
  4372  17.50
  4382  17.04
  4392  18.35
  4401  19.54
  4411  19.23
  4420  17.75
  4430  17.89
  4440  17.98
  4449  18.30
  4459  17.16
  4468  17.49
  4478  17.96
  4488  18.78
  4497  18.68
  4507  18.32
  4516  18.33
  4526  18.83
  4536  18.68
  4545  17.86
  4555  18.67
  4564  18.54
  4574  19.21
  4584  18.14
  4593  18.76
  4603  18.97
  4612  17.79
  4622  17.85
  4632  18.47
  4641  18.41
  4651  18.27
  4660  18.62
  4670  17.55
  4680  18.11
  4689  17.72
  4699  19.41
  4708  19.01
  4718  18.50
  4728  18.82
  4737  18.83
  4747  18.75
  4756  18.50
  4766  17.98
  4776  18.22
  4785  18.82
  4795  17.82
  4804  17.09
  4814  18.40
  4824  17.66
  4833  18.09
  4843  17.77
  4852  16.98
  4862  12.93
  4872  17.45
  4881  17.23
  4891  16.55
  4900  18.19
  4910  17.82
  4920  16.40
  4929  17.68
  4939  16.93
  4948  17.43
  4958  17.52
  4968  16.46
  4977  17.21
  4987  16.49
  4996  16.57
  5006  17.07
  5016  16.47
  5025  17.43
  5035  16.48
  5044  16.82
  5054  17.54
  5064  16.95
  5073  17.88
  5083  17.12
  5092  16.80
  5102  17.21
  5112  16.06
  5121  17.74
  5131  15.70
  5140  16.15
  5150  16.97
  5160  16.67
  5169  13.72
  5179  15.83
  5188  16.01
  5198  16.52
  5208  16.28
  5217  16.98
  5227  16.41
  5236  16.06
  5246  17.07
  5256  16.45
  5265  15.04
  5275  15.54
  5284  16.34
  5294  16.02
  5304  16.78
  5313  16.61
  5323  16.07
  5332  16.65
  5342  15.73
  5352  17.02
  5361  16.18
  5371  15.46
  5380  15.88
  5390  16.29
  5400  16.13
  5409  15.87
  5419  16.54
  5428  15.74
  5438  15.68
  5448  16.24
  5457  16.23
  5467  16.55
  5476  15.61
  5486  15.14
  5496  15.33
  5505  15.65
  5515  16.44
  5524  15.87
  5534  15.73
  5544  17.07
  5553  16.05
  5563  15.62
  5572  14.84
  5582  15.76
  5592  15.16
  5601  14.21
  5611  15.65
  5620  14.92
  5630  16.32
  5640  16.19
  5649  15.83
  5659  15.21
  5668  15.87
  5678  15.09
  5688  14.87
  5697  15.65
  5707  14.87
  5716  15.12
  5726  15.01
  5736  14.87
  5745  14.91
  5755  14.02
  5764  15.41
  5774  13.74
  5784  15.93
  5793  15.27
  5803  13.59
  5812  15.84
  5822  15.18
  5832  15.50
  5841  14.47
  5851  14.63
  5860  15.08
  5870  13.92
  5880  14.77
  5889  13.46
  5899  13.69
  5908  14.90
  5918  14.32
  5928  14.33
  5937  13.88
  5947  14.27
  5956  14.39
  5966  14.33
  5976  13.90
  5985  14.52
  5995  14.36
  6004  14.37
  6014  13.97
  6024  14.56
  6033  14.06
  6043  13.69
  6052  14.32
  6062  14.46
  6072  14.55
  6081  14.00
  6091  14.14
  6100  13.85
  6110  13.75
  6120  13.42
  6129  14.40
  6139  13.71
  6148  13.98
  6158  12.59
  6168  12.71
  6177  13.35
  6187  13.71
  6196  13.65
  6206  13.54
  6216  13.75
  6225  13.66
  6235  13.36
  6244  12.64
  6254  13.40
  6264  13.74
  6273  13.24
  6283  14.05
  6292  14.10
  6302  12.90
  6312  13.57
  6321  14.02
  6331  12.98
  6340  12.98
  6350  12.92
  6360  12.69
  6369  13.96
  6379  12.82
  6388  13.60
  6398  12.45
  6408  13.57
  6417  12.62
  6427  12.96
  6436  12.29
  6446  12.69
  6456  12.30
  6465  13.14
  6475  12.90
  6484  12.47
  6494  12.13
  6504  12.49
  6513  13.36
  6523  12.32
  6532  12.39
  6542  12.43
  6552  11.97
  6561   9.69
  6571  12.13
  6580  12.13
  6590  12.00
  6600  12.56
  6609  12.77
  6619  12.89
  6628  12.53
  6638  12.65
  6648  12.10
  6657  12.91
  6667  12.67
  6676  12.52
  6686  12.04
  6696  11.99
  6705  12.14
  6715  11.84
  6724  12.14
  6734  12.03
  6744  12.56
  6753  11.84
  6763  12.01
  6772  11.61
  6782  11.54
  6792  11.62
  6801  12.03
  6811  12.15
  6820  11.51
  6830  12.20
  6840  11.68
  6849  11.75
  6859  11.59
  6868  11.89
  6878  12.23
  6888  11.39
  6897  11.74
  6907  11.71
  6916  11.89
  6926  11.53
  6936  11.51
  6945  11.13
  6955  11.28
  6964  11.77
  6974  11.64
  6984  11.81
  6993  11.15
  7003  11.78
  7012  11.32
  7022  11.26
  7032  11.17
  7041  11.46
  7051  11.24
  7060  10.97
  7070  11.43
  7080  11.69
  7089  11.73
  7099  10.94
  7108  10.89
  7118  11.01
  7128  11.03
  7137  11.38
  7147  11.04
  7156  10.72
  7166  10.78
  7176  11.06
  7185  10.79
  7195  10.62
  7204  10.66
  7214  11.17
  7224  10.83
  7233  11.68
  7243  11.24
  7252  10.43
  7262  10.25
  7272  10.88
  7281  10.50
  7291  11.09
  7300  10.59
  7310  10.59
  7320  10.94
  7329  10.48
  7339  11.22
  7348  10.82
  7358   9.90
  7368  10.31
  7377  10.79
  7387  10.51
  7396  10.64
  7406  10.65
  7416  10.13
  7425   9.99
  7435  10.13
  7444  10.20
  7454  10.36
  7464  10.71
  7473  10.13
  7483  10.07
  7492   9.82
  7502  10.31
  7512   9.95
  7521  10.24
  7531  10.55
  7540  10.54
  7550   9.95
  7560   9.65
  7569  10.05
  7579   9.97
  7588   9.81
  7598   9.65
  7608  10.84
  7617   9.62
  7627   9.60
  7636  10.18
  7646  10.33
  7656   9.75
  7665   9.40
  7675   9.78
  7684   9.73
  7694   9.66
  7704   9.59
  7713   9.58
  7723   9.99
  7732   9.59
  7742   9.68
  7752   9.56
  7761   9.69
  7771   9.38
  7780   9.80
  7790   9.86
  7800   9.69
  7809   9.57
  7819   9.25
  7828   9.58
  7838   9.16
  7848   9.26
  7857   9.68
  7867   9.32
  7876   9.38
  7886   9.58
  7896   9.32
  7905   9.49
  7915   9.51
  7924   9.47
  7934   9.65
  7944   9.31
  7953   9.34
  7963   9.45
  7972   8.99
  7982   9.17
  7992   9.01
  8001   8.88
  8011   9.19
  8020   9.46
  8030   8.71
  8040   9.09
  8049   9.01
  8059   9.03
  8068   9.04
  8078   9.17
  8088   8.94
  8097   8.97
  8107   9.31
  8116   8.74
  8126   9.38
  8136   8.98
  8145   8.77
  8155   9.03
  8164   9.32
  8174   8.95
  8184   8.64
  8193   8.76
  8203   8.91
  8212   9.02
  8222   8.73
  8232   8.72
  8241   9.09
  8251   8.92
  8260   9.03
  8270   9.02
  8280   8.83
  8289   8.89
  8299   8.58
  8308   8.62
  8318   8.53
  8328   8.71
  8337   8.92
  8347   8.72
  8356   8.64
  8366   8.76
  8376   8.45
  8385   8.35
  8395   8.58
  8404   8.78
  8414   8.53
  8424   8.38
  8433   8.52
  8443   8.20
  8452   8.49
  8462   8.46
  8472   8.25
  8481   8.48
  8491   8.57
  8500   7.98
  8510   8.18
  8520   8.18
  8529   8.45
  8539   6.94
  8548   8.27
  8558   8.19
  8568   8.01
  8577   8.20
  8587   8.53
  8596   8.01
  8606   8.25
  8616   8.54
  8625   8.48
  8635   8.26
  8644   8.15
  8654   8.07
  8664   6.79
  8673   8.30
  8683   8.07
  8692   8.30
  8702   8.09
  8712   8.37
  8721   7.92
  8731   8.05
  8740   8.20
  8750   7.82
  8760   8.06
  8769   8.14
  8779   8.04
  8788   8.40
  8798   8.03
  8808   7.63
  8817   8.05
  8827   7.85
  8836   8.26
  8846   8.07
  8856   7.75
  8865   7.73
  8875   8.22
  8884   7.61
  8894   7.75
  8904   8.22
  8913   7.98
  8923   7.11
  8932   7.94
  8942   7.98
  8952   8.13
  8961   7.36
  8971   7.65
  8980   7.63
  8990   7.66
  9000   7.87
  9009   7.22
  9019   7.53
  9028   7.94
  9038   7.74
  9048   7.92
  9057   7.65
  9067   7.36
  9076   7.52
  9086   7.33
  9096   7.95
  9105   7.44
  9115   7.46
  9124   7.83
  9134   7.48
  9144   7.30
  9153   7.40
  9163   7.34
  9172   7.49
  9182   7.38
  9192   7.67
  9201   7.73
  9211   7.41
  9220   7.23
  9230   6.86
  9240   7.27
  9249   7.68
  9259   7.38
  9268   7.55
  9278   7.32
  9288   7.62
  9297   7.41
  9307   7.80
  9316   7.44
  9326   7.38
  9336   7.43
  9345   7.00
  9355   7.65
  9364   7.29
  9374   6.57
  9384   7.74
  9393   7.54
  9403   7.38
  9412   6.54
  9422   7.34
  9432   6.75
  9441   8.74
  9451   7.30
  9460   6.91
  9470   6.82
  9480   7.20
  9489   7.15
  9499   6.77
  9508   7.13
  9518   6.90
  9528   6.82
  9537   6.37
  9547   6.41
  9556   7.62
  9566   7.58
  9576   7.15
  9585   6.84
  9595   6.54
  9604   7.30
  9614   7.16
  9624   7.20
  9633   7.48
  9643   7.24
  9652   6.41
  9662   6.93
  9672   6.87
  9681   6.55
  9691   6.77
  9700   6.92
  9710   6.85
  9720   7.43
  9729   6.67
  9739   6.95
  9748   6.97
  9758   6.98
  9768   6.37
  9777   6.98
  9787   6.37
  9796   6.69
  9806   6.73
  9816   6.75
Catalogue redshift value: 0.000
